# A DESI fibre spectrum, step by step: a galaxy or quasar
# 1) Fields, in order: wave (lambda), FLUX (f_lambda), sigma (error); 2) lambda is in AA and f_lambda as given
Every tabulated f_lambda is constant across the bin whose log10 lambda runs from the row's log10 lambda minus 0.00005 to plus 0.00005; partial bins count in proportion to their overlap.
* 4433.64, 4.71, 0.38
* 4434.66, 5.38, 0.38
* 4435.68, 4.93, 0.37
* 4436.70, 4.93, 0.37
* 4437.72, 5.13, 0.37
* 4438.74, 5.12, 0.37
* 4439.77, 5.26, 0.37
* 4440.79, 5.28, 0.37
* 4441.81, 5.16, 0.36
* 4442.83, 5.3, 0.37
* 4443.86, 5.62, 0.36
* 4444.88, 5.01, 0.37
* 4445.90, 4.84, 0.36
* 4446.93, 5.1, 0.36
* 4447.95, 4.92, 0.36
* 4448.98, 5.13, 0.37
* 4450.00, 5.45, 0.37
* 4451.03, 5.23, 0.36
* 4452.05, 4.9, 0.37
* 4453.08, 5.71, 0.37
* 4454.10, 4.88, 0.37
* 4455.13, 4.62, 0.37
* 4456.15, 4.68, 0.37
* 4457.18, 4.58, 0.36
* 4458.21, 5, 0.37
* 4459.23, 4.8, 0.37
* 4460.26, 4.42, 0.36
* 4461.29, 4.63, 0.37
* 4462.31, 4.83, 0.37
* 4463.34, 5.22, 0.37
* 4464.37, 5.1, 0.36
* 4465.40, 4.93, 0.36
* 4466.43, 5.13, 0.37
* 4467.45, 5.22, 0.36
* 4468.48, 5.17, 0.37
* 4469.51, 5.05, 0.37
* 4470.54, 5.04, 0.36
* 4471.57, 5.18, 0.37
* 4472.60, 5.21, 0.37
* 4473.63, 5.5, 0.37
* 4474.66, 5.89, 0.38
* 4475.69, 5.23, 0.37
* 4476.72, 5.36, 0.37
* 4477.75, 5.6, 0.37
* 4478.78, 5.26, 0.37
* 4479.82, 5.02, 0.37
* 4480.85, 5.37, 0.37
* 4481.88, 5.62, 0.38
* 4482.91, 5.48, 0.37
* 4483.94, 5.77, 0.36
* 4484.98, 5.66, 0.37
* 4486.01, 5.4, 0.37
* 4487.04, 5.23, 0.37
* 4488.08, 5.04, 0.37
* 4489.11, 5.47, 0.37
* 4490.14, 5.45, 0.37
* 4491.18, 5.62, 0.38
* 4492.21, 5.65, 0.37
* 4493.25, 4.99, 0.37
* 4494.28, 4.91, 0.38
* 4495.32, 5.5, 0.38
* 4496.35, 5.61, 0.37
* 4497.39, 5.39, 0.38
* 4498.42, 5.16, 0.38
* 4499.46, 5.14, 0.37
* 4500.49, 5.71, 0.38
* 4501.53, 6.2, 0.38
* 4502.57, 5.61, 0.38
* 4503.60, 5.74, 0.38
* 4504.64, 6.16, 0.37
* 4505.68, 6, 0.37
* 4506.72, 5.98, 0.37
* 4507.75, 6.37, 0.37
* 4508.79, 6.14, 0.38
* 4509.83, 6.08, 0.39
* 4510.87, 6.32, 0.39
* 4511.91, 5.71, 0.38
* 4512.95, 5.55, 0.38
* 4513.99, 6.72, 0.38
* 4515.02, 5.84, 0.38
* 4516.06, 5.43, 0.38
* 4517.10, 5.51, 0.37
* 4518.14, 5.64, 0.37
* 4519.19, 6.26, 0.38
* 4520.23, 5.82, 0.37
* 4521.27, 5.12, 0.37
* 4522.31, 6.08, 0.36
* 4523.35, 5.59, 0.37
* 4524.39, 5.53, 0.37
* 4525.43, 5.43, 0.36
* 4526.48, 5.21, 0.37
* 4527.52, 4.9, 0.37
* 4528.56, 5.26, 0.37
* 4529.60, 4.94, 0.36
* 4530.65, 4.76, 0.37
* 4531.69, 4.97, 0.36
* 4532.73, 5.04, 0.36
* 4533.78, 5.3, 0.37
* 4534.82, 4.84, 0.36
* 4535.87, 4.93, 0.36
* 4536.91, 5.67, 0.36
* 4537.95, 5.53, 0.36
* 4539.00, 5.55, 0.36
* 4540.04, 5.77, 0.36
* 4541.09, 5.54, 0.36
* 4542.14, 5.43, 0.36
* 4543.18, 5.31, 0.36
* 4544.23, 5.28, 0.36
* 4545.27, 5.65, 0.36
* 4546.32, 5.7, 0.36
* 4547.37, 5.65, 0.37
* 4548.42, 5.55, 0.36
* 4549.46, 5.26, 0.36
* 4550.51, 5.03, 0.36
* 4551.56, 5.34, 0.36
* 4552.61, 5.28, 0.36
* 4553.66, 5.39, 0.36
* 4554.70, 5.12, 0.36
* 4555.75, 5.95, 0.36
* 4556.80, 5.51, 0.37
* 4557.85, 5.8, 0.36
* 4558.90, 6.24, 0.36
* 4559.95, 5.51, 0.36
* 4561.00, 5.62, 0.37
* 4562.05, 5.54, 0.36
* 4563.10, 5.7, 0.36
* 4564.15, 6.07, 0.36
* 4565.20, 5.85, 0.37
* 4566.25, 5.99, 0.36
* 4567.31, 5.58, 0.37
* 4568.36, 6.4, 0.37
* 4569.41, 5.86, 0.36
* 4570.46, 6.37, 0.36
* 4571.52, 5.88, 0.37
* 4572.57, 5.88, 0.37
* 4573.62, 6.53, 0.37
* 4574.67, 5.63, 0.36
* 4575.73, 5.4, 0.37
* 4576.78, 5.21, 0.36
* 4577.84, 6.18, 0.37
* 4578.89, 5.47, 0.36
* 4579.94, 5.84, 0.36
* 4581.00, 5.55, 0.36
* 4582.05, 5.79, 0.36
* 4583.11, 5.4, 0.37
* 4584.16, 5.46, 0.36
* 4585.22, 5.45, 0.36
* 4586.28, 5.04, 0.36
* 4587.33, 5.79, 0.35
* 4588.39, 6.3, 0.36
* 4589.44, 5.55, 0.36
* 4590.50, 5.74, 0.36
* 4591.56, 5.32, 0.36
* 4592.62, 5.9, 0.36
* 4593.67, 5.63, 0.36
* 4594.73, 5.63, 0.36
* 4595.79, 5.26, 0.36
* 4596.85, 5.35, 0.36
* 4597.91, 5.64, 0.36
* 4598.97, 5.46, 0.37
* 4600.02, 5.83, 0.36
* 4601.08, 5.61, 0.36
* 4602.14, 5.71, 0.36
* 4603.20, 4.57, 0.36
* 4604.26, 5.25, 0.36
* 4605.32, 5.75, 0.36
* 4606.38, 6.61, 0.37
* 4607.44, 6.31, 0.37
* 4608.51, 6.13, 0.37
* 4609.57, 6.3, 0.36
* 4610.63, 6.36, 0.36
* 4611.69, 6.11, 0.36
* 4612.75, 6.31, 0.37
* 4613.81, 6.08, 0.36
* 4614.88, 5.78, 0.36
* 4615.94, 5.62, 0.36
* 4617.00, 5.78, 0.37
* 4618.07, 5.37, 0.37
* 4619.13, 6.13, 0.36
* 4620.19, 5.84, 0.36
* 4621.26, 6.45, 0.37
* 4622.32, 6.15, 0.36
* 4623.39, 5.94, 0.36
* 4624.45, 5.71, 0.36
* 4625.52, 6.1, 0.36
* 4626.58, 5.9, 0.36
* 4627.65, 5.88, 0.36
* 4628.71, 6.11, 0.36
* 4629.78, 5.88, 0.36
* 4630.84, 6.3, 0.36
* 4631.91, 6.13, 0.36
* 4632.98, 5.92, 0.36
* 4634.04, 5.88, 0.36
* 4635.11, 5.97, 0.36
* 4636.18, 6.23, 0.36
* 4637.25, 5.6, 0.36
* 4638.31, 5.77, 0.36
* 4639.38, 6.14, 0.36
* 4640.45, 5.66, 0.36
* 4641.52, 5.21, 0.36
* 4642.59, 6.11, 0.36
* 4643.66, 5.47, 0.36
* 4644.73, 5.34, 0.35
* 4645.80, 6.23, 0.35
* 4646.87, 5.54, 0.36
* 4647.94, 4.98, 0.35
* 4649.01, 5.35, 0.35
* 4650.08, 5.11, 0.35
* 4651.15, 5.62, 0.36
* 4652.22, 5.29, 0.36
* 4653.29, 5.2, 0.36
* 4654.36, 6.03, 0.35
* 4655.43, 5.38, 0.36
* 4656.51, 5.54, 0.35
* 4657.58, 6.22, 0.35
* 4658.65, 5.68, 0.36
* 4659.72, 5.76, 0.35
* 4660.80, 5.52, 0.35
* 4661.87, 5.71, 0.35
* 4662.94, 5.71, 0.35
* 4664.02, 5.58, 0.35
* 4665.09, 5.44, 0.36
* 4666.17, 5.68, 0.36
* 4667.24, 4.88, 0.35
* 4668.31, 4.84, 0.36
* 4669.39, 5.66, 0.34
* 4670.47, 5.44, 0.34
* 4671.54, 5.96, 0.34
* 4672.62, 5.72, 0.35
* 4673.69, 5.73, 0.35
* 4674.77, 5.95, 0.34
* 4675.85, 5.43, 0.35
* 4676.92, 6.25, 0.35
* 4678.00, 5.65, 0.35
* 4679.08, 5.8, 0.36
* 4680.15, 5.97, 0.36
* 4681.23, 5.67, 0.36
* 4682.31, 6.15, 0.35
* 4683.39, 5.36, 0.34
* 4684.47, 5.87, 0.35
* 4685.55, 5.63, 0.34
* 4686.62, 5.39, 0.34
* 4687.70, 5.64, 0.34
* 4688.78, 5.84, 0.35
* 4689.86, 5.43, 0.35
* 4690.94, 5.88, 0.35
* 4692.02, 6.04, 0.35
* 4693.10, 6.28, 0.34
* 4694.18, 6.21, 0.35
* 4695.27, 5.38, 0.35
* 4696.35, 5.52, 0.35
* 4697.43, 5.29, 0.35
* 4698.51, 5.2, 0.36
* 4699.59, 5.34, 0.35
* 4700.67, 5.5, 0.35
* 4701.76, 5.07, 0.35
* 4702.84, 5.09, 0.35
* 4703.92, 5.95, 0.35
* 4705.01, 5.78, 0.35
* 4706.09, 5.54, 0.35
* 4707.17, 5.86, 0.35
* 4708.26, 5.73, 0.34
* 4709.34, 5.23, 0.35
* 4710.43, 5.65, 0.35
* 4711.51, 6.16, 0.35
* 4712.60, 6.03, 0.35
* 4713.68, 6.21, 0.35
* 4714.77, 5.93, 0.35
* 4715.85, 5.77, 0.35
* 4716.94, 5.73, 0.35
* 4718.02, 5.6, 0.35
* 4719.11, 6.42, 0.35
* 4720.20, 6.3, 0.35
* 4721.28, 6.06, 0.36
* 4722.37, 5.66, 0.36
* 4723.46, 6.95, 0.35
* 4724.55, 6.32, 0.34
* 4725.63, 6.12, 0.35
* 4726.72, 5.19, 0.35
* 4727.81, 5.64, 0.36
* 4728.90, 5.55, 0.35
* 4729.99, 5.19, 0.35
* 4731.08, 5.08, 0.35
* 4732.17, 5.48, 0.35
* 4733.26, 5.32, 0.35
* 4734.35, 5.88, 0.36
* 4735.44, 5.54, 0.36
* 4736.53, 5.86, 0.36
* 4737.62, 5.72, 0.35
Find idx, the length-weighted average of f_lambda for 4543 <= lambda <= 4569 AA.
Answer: 5.62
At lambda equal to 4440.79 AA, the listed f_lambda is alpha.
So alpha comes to 5.28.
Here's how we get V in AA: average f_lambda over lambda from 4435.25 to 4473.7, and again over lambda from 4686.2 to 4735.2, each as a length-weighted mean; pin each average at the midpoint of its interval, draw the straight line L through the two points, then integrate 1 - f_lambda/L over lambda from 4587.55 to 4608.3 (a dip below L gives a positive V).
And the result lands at -0.9 AA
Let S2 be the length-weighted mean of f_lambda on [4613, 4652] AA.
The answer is 5.81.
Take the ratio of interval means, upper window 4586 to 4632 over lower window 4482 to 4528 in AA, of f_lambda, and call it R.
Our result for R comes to 1.03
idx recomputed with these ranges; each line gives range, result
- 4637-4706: 5.62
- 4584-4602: 5.59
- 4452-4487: 5.17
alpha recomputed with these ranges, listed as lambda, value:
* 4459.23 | 4.8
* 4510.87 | 6.32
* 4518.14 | 5.64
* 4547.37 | 5.65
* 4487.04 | 5.23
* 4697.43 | 5.29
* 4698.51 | 5.2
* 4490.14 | 5.45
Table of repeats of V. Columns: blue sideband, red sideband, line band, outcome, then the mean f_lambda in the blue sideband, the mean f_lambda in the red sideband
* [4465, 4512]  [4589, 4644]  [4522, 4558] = 1.7 AA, 5.51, 5.84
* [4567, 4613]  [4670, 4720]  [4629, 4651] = 0.0 AA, 5.76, 5.73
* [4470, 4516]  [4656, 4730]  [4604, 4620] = -0.9 AA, 5.59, 5.72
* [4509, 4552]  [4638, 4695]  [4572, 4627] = -1.9 AA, 5.49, 5.66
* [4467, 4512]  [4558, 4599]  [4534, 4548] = 0.5 AA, 5.53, 5.72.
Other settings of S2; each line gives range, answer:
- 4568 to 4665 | 5.76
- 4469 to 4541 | 5.51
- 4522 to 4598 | 5.56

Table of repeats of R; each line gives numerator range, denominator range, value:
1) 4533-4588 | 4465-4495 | 1.05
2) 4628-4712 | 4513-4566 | 1.03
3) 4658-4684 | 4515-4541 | 1.05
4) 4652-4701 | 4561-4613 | 0.98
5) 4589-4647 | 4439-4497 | 1.12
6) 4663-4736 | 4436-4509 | 1.08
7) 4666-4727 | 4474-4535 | 1.04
